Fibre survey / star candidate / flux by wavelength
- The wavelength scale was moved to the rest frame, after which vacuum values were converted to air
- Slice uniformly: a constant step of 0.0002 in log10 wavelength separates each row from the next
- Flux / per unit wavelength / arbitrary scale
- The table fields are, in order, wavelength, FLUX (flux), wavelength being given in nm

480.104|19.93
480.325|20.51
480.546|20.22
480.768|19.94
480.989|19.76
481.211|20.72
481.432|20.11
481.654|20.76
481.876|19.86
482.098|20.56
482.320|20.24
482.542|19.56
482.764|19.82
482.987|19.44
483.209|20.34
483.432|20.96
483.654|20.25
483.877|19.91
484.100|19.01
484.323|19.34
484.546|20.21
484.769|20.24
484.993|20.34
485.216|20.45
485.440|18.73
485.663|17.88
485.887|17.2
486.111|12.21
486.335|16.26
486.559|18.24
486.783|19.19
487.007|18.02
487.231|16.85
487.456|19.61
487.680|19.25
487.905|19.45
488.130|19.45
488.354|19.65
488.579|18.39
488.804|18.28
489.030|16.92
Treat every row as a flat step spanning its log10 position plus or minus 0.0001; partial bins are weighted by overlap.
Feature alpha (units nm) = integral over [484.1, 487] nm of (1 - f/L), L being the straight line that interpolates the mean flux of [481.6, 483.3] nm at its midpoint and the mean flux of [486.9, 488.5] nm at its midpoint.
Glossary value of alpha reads 0.15 nm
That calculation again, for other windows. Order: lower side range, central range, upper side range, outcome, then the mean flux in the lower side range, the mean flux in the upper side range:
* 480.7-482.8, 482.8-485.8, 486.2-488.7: -0.051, 20.2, 18.5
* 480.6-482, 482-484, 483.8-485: -0.014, 20.2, 19.8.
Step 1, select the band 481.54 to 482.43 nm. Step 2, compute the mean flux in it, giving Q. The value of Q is 20.3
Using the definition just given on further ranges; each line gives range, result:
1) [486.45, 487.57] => 18.4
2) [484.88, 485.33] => 20.4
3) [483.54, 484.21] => 19.7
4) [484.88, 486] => 18.9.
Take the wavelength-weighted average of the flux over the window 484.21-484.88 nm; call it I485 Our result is 19.9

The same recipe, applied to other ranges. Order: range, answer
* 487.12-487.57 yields 18.2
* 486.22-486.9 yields 17.9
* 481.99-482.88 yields 20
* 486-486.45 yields 14.3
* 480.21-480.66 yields 20.3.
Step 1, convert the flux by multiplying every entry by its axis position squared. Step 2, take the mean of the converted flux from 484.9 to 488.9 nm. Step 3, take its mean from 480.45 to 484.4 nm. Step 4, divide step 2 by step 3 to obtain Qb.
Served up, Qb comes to 0.93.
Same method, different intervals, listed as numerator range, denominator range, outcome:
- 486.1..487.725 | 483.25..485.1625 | 0.89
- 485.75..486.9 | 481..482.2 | 0.83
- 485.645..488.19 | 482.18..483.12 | 0.91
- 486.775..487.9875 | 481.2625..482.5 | 0.94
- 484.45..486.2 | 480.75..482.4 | 0.93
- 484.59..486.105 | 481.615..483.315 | 0.94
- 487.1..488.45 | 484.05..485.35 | 0.97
